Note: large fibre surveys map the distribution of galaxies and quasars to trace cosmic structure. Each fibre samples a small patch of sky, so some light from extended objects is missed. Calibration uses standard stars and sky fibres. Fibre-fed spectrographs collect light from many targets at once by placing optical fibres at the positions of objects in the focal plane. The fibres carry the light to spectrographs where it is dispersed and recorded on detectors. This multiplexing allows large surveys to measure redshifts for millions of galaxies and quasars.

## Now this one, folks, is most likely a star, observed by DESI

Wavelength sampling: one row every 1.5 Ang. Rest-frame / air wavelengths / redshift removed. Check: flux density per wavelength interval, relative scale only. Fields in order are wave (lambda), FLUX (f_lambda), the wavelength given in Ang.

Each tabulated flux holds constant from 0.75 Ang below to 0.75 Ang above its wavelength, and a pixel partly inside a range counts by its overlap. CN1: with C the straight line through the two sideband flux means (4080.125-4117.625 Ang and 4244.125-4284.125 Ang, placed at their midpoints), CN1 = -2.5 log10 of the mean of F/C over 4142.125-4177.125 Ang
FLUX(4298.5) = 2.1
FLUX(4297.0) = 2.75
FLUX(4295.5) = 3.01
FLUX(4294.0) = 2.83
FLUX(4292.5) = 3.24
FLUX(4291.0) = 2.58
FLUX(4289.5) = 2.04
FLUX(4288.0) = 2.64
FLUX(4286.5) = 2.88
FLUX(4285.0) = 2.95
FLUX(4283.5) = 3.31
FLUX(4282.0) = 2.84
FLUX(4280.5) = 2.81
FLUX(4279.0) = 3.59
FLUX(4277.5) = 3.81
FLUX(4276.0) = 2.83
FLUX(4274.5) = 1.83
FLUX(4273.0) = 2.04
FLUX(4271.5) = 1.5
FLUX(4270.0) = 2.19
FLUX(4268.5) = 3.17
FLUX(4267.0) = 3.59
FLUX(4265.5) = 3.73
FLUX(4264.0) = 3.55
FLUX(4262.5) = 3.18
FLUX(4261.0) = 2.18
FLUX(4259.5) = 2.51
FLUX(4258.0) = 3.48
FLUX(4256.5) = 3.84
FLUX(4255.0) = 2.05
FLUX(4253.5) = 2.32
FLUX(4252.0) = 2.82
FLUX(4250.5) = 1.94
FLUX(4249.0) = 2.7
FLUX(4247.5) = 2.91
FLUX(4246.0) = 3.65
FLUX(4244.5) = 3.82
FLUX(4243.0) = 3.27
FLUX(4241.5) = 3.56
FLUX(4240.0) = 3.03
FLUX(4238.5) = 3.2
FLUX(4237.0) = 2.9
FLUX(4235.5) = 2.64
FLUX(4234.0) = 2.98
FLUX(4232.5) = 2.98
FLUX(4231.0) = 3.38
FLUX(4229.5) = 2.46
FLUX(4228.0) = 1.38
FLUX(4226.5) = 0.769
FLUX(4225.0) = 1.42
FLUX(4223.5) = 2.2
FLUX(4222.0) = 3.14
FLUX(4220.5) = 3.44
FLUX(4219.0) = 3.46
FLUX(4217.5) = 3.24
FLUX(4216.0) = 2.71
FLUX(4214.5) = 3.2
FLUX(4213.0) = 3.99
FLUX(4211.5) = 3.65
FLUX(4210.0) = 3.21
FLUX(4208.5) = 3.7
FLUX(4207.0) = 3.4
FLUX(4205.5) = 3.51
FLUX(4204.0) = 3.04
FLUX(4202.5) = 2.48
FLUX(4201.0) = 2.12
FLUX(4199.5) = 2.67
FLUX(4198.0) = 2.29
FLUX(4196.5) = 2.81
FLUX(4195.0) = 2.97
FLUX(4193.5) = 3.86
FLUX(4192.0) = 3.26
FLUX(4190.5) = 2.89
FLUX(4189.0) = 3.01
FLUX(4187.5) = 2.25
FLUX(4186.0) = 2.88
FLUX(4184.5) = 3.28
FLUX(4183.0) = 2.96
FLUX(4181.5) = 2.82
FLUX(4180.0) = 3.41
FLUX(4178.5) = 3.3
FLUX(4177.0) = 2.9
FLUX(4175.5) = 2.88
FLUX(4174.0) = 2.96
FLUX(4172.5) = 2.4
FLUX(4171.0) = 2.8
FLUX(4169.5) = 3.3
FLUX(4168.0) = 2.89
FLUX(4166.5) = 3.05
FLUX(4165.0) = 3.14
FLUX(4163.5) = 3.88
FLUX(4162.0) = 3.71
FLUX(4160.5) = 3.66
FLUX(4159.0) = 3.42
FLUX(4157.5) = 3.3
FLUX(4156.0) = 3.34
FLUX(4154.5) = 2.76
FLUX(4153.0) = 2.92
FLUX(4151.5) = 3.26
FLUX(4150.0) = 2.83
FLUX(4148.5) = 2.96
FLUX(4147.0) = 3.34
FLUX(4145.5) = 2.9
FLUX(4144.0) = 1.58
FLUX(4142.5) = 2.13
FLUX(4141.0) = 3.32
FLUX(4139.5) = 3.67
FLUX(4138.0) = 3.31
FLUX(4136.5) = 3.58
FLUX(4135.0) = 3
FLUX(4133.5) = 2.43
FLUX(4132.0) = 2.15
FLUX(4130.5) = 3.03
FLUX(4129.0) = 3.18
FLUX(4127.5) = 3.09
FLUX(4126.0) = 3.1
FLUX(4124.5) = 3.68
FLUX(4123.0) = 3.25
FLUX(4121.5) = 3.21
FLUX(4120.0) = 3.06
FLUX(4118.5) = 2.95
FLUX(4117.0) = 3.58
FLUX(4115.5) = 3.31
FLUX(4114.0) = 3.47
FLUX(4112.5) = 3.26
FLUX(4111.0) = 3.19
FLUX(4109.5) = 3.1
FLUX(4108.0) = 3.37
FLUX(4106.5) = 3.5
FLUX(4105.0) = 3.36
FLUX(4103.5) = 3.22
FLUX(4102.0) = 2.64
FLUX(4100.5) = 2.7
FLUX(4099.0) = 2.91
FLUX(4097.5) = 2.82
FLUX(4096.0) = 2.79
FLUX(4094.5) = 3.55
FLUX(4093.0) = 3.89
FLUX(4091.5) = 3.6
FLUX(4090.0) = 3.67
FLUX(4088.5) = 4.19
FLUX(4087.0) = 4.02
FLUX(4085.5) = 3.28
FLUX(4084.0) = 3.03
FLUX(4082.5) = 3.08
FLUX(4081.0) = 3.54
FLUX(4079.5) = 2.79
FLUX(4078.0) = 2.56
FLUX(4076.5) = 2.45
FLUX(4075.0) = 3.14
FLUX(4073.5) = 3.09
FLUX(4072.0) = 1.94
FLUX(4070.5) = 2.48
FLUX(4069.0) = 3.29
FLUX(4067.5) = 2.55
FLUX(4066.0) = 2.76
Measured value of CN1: 0.05 mag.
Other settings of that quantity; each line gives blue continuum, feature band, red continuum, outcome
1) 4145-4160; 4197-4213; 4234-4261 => -0.01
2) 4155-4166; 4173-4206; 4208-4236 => 0.09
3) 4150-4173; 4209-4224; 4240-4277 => -0.08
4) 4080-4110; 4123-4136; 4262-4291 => 0.08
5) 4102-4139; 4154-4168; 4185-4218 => -0.08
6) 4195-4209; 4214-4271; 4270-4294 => -0.03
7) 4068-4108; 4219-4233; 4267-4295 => 0.19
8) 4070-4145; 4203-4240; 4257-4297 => 0.01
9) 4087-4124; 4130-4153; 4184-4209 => 0.09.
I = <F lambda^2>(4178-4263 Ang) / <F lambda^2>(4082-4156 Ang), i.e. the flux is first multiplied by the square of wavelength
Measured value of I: 1.0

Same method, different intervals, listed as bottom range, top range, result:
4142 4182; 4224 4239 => 0.81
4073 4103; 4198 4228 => 0.95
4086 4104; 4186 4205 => 0.89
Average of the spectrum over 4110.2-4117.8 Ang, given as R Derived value 3.36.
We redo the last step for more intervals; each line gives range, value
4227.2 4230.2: 1.89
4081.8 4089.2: 3.52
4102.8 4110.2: 3.31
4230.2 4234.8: 3.1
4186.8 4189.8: 2.64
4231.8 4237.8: 2.88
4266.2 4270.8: 2.98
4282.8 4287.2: 3.05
